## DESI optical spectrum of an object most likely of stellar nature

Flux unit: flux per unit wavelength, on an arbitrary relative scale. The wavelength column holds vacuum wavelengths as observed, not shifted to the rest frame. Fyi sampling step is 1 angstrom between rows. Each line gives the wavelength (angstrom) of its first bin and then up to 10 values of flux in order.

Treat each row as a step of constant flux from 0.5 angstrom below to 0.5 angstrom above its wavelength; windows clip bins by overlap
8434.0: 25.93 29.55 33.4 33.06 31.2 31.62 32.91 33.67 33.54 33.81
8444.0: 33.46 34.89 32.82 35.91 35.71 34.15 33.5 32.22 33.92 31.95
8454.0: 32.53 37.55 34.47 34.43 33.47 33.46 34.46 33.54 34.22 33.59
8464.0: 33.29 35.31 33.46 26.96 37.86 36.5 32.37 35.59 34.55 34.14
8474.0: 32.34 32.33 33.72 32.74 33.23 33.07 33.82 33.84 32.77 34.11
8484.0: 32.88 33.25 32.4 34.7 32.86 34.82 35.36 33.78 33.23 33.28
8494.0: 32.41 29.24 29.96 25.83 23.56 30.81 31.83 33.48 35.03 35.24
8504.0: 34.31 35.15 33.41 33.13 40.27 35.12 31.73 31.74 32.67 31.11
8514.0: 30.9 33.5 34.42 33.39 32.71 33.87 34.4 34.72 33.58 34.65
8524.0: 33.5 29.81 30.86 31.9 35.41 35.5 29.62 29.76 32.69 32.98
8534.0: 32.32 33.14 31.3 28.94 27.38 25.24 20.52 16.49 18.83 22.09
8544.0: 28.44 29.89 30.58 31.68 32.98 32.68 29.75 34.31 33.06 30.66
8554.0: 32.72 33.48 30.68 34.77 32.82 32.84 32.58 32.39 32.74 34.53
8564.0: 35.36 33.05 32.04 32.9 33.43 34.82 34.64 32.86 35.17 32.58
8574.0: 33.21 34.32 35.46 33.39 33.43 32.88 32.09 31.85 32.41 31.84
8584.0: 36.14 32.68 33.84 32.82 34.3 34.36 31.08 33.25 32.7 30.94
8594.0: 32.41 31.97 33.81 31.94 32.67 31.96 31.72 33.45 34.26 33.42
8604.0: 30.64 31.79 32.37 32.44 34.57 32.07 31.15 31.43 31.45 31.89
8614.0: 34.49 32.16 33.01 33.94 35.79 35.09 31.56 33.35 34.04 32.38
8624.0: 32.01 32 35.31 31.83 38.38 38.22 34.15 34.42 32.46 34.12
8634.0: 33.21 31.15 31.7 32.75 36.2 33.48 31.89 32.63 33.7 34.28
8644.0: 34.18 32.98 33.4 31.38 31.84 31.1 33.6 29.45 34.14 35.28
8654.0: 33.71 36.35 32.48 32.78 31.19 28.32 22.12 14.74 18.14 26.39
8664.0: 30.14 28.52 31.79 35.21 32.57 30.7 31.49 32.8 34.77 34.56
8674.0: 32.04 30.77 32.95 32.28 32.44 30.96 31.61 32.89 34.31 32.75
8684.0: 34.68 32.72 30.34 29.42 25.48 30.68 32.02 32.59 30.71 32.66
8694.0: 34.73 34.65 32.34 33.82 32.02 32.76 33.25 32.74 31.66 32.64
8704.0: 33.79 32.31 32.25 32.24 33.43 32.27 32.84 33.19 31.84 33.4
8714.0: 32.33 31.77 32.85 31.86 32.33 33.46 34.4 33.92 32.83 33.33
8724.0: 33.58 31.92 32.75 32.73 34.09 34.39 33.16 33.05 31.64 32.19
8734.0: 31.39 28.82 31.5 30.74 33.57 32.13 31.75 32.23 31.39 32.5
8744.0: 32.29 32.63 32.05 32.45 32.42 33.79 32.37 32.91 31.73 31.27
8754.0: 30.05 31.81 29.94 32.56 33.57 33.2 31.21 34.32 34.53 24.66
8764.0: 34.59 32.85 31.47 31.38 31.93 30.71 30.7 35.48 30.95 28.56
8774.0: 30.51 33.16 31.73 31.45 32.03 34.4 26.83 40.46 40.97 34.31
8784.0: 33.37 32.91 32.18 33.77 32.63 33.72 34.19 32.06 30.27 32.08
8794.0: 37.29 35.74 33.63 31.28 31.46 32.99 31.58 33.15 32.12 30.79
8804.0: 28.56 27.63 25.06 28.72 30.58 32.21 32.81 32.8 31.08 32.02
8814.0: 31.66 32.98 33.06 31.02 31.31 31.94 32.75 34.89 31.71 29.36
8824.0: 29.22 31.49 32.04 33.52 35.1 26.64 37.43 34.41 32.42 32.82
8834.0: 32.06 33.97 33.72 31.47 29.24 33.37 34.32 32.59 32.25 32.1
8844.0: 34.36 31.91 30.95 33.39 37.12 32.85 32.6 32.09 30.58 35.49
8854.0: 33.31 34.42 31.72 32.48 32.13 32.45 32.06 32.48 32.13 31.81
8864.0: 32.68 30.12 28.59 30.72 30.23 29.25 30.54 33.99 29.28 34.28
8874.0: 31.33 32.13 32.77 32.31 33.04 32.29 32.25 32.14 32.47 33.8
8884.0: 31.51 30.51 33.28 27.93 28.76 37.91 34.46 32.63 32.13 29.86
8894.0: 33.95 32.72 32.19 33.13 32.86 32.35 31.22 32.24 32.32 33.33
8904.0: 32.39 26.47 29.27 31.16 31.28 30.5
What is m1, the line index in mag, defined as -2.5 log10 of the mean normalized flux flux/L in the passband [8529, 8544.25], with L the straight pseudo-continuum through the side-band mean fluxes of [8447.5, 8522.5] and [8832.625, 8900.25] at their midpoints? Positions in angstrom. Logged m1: 0.20 mag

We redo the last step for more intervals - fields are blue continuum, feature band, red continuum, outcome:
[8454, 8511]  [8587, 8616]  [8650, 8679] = -0.03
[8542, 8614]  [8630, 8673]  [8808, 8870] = 0.03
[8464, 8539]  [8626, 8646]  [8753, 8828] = -0.04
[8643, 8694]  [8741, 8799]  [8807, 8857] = -0.02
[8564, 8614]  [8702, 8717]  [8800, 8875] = 0.00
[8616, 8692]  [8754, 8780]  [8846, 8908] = 0.01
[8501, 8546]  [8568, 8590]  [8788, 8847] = -0.07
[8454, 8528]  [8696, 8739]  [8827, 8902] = 0.00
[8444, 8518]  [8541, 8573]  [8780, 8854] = 0.05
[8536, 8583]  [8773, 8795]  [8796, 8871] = -0.05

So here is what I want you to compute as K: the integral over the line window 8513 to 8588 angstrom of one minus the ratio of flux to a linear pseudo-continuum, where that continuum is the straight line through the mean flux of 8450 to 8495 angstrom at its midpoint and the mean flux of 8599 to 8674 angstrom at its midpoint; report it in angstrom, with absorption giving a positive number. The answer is 2.4 angstrom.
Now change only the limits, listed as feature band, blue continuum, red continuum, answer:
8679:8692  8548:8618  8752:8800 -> 0.5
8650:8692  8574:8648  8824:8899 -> 2.5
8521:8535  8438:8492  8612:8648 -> 0.4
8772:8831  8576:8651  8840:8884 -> 0.4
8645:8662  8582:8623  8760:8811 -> 1.2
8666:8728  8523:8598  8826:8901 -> -0.9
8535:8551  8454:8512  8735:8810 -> 2.7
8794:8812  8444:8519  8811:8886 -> 0.5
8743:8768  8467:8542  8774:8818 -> 0.2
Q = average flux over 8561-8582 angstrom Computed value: 33.5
